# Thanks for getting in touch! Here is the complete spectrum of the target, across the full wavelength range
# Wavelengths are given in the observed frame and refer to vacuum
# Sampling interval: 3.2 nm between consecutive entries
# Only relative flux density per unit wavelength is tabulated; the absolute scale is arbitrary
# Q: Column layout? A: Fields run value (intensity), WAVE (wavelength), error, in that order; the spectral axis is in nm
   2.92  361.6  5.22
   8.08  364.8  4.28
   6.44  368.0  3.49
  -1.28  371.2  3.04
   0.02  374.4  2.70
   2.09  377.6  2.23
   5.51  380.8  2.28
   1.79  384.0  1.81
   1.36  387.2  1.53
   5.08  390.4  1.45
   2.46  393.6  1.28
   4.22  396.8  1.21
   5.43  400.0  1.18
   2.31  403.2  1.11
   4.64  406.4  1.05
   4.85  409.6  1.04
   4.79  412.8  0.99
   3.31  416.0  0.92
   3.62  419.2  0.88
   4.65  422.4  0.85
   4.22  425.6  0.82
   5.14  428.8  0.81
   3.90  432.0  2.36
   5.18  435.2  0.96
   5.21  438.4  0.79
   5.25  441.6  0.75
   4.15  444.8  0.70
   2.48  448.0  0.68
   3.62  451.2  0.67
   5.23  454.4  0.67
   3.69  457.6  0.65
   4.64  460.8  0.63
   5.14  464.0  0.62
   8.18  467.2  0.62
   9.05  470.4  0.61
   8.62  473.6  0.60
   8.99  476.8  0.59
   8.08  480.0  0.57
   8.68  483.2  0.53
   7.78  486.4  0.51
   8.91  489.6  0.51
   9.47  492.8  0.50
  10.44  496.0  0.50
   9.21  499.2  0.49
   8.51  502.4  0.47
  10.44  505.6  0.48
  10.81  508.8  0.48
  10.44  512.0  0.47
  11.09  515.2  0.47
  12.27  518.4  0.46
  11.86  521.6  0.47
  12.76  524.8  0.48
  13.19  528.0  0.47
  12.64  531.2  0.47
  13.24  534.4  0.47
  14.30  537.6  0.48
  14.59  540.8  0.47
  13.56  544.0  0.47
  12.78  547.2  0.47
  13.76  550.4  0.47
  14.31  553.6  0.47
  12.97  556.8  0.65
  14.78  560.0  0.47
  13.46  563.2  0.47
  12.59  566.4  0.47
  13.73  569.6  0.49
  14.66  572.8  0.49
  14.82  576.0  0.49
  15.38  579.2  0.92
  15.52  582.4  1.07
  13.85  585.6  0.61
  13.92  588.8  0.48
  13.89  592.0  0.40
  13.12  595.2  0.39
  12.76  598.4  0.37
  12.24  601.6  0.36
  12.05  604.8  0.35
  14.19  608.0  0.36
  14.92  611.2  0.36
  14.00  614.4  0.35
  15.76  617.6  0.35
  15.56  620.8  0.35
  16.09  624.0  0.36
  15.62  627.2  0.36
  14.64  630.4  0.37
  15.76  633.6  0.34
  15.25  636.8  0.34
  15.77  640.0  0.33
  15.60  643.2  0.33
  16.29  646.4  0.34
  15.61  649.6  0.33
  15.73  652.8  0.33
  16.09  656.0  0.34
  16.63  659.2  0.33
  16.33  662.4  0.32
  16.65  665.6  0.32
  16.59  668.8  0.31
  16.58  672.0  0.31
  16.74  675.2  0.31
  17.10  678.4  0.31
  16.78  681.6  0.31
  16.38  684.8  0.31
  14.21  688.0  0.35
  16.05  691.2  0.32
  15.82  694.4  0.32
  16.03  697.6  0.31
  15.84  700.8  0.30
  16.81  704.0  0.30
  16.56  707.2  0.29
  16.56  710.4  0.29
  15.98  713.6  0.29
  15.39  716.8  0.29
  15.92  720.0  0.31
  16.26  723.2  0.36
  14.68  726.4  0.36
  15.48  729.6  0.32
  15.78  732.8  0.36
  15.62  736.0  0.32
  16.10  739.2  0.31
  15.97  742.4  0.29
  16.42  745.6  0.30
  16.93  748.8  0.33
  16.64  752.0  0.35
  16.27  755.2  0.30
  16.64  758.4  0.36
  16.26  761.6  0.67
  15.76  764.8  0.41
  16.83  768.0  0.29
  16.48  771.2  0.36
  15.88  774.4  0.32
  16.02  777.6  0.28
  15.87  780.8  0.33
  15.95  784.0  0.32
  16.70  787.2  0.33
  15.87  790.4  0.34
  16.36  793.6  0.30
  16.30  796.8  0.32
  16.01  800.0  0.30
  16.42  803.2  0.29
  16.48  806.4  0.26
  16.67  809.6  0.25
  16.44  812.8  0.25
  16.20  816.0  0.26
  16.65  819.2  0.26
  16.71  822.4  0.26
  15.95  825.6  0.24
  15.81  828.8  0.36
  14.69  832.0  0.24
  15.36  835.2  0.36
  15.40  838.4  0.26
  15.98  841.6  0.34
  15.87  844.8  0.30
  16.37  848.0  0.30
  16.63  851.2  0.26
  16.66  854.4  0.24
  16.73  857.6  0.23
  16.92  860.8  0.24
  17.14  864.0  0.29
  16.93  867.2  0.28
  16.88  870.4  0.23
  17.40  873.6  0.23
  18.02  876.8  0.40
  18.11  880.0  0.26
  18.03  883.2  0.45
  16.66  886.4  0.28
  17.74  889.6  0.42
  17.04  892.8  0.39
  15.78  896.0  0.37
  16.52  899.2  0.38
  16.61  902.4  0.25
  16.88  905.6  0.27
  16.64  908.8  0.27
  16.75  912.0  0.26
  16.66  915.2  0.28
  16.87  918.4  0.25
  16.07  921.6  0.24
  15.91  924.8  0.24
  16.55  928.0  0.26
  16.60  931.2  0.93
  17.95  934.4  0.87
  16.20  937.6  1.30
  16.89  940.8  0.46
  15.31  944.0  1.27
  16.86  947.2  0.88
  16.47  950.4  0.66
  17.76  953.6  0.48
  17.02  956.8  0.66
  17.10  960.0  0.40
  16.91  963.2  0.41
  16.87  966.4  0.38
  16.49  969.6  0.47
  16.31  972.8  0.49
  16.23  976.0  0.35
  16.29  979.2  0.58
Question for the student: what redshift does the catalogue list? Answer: 0.17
